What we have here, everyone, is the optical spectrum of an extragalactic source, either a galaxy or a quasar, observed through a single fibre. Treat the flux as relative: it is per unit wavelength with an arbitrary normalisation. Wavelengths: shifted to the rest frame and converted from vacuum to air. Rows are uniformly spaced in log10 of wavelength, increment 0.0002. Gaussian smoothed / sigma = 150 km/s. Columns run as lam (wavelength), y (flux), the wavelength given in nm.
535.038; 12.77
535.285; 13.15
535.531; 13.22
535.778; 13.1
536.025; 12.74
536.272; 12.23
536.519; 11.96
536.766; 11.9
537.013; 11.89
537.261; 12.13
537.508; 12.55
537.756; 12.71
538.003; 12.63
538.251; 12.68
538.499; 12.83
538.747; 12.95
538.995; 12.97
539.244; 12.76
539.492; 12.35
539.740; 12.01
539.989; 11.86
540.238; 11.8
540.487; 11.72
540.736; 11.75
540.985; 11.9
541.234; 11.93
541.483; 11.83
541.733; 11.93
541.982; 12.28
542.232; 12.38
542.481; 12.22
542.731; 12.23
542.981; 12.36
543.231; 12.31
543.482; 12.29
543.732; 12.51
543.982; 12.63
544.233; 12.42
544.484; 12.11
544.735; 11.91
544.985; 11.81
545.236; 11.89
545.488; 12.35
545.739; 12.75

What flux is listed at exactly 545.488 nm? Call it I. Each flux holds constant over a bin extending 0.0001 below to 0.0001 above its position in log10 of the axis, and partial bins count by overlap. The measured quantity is 12.35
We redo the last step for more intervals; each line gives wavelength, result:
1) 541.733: 11.93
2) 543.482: 12.29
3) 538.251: 12.68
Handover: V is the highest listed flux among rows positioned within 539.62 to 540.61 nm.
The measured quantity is 12.01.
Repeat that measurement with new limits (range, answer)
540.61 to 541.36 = 11.93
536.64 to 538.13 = 12.71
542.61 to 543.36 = 12.36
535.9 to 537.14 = 12.74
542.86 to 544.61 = 12.63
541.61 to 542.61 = 12.38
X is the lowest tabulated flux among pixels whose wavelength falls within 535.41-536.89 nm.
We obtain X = 11.9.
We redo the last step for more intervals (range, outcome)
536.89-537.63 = 11.89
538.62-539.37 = 12.76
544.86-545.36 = 11.81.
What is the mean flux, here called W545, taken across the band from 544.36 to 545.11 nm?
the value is 12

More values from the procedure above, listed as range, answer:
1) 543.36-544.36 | 12.5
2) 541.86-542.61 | 12.3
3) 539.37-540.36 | 12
